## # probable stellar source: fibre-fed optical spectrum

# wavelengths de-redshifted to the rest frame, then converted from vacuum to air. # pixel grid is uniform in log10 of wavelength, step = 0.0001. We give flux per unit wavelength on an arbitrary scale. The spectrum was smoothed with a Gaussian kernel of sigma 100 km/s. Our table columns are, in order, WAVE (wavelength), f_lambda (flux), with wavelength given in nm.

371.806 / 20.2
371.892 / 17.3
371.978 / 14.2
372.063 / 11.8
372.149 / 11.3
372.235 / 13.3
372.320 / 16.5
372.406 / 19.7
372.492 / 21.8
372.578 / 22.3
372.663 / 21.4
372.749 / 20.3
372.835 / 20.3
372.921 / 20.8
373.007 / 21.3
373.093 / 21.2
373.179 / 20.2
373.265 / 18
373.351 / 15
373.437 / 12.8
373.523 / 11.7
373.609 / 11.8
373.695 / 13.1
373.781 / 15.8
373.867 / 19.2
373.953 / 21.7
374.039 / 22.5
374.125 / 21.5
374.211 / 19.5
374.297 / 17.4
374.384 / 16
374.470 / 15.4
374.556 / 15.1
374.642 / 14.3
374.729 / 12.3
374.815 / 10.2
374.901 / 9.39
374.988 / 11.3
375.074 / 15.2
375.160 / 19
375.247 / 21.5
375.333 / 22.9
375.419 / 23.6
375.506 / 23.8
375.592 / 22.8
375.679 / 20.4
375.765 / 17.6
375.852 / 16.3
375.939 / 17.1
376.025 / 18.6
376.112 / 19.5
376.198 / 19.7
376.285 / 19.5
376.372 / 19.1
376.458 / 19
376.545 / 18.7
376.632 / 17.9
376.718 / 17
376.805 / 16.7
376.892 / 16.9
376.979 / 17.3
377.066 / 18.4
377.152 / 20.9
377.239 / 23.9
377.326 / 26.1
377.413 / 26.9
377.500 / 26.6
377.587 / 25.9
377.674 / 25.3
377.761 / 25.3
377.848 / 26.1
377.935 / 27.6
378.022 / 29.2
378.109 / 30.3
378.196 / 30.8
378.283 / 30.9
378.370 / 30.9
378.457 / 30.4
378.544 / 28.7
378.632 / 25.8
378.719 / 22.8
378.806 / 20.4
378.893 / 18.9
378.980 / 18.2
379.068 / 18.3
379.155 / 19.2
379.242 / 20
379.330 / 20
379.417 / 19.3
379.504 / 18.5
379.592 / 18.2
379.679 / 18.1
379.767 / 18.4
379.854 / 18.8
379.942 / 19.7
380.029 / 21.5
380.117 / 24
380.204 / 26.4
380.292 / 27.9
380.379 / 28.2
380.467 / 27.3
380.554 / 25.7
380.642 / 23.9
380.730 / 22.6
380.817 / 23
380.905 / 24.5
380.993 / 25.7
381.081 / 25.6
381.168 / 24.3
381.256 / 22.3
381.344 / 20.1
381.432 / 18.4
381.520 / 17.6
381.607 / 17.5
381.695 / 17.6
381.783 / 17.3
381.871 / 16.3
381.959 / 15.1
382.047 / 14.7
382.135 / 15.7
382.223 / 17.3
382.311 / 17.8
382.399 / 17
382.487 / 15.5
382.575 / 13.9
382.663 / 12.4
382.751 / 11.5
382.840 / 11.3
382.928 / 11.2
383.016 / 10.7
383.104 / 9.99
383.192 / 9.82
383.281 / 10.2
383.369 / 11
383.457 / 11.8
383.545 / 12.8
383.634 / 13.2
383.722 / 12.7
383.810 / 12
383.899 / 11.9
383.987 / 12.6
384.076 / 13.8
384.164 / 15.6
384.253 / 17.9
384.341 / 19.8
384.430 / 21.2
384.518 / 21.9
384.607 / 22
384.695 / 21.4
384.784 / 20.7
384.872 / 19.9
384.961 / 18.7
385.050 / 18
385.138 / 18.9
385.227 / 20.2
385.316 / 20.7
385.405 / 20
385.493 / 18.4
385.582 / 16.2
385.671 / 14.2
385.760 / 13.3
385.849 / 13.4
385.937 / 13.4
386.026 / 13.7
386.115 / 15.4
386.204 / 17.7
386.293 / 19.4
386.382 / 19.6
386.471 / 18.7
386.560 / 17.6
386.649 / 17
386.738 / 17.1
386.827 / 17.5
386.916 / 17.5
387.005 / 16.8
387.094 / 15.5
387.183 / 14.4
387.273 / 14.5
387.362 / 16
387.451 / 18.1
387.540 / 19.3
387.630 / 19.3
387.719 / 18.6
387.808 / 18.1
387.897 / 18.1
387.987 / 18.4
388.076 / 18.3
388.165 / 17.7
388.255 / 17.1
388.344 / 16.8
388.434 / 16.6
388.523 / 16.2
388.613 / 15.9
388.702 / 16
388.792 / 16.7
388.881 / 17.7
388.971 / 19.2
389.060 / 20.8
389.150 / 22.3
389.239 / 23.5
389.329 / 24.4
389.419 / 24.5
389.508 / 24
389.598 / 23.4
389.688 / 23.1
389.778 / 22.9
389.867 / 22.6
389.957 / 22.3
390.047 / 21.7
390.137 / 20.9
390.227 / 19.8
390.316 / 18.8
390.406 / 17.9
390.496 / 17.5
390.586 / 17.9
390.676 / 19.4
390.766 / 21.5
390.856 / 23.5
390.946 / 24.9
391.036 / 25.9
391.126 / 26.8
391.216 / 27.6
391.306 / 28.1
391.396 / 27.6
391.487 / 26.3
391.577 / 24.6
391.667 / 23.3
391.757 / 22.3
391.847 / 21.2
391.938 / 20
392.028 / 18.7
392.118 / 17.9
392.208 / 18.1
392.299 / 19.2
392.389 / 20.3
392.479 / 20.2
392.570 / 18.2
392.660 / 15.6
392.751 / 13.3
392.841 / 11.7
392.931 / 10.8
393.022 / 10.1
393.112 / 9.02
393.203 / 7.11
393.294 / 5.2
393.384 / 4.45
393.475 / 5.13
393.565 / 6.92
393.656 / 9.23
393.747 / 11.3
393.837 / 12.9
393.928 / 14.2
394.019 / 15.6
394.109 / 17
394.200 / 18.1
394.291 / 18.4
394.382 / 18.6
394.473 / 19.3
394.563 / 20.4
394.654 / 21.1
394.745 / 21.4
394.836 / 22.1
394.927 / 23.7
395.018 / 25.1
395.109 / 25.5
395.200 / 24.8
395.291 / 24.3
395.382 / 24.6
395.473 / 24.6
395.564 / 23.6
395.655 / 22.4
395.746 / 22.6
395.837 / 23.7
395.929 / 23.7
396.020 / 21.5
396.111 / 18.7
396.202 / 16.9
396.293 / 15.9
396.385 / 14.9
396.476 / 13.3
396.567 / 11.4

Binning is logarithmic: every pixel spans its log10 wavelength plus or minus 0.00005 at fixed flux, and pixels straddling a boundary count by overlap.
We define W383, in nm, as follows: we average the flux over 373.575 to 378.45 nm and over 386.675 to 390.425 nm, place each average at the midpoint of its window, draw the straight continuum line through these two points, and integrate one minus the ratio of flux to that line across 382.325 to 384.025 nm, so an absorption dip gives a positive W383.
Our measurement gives 0.63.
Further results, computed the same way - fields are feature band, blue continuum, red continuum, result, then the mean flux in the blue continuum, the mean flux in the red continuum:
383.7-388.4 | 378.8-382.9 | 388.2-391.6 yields 0.77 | 19.7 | 21.5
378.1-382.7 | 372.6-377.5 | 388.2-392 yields -0.44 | 18.4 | 21.5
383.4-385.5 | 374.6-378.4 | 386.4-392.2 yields 0.32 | 20.9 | 20.1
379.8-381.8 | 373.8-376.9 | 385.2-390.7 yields -0.49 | 18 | 18.4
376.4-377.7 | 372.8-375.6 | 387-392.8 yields -0.23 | 17.4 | 20.1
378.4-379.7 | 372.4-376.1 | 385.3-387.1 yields -0.28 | 17.9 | 16.8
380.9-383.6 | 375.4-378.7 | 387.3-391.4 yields 0.75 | 22.9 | 20.5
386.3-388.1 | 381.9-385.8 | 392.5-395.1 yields -0.27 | 15.6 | 14.7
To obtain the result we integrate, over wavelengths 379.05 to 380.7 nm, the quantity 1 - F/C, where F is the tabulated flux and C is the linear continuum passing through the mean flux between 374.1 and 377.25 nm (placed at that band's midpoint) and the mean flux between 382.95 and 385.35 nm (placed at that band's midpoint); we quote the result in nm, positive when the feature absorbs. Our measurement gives -0.484 nm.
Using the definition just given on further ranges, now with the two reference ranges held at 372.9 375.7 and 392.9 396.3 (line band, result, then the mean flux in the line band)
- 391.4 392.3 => -0.213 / 21.5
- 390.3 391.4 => -0.340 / 22.8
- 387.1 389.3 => -0.061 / 17.9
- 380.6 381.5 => -0.282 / 22.9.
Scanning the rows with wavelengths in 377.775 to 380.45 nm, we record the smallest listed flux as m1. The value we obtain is 18.1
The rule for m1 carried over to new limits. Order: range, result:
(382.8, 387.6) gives 9.82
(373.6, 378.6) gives 9.39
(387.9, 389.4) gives 15.9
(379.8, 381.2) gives 18.8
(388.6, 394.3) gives 4.45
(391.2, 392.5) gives 17.9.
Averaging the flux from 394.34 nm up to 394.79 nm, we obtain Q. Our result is 20.2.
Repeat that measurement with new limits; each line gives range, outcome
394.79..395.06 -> 23.6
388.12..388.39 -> 17.2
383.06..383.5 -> 10.6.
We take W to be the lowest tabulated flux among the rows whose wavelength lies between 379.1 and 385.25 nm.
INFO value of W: 9.82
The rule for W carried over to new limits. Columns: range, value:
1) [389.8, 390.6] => 17.5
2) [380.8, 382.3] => 14.7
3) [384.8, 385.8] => 13.3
